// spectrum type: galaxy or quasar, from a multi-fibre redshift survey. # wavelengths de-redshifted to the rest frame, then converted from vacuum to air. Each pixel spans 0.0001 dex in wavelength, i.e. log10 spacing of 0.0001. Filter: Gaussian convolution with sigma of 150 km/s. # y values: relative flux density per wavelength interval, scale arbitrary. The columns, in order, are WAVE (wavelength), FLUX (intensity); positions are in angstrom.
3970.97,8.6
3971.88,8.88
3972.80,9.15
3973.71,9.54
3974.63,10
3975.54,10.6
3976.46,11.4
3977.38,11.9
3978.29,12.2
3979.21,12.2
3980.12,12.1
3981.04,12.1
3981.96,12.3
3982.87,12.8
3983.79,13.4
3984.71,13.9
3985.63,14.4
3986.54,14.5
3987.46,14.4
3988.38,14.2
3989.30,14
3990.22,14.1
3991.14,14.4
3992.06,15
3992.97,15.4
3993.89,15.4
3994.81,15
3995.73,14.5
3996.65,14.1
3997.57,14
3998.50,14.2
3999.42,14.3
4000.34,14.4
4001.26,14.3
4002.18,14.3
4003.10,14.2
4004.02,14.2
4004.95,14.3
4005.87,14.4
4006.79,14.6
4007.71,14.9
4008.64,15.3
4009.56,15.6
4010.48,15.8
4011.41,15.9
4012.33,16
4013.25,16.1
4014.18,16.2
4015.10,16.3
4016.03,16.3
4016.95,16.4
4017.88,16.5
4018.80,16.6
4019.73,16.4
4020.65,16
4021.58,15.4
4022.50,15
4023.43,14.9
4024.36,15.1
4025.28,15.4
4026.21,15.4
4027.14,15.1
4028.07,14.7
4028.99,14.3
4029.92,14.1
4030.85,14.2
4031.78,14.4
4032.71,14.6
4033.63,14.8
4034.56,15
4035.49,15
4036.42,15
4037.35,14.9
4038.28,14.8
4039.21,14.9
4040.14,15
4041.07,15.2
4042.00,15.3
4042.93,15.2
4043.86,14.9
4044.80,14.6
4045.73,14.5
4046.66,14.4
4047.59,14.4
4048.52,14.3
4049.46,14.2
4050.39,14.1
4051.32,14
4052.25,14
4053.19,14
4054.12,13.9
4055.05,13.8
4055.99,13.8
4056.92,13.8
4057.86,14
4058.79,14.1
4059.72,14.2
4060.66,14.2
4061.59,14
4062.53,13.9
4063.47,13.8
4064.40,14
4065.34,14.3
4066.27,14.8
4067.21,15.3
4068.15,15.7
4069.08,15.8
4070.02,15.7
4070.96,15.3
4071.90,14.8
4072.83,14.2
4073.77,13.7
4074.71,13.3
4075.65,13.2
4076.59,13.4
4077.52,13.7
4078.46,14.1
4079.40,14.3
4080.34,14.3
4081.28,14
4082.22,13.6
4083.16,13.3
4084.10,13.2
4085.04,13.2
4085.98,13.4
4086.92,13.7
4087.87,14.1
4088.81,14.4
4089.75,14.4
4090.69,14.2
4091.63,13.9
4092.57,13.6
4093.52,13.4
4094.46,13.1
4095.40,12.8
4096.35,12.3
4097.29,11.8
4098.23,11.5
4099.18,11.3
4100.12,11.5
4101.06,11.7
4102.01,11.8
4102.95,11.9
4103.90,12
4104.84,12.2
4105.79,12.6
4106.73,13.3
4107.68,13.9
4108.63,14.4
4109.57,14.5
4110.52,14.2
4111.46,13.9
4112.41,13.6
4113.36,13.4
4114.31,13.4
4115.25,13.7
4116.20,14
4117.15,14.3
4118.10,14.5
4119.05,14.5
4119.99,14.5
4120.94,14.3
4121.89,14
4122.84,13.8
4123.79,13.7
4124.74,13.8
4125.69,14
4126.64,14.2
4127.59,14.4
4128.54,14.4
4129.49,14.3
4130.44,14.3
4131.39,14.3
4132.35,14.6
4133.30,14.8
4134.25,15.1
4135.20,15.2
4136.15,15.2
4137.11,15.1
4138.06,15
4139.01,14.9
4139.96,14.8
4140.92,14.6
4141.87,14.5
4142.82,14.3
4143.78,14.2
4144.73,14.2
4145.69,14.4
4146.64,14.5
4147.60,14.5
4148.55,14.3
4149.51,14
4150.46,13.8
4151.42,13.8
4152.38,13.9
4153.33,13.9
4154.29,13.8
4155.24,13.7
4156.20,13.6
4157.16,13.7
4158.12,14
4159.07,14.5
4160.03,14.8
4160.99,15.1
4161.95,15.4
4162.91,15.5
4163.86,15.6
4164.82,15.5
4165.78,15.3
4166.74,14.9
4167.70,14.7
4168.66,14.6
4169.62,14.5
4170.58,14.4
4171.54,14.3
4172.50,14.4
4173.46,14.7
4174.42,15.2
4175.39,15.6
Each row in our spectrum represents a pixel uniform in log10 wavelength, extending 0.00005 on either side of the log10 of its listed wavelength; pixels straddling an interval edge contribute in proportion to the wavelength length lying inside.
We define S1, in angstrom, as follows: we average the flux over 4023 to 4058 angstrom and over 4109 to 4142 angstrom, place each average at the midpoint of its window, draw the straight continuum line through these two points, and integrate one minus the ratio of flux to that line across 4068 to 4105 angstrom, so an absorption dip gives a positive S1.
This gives 2.6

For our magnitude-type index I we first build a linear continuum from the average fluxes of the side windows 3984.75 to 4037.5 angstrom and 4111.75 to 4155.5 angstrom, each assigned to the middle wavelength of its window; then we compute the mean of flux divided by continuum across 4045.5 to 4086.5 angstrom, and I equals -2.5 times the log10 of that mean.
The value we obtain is 0.04 mag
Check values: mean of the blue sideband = 15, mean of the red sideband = 14.3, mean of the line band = 14.1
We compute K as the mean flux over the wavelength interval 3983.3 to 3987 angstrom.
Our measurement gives 14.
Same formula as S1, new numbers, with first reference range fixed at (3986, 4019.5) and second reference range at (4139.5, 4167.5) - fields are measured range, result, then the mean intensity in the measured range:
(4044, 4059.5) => 0.7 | 14.1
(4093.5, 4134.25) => 3.1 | 13.5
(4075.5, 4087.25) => 0.8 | 13.7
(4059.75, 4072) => 0.0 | 14.7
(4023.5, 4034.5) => 0.1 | 14.8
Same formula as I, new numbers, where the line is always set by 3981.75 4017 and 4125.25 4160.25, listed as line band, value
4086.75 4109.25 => 0.12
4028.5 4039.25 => 0.00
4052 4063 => 0.05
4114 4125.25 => 0.03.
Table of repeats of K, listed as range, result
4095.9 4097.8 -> 12.1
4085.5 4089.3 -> 13.9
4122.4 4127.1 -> 13.9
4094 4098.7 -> 12.3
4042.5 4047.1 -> 14.7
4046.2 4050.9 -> 14.3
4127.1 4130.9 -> 14.4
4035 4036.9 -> 15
